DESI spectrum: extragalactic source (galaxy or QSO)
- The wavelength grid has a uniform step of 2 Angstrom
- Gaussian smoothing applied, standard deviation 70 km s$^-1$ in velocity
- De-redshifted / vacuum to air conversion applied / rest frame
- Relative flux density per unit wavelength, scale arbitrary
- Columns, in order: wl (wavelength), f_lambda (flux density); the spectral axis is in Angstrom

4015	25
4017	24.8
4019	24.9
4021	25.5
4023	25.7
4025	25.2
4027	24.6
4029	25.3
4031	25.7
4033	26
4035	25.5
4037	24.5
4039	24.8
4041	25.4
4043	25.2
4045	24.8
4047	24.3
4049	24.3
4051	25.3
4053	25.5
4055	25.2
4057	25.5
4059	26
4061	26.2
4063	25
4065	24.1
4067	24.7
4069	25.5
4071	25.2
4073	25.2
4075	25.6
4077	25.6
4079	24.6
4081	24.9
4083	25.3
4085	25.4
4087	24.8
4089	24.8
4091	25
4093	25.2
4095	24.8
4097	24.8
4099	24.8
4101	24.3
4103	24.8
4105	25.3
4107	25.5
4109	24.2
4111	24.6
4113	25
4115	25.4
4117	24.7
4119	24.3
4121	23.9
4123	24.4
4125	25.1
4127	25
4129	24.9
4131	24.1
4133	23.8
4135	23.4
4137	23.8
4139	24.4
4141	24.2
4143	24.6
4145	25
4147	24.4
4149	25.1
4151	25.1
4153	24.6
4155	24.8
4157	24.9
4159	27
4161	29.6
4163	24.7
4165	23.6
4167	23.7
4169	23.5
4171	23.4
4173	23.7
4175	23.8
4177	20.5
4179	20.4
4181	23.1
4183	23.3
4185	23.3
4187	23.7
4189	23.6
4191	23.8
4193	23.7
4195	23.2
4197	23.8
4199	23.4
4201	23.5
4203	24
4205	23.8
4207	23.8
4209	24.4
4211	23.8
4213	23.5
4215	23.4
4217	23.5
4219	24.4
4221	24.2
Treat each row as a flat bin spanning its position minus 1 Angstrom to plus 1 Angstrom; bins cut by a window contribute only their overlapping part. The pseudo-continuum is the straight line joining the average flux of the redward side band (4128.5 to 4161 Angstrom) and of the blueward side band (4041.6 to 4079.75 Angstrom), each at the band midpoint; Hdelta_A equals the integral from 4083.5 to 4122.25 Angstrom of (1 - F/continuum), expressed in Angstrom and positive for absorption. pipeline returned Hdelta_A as 0.2 Angstrom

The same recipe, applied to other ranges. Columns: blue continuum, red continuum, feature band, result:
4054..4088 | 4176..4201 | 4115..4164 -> -1.9 Angstrom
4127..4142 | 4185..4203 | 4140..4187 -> -0.6 Angstrom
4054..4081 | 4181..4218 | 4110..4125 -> 0.0 Angstrom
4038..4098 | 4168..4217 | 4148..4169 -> -1.2 Angstrom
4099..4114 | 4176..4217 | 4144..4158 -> -0.5 Angstrom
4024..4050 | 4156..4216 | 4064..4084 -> -0.3 Angstrom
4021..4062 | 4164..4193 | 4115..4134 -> -0.4 Angstrom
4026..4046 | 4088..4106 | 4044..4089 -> -0.2 Angstrom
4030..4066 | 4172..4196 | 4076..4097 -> -0.4 Angstrom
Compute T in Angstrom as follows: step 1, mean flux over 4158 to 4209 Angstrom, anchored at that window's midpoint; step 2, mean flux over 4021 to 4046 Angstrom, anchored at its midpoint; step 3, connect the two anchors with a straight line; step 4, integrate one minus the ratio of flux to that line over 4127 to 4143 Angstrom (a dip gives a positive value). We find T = 0.0 Angstrom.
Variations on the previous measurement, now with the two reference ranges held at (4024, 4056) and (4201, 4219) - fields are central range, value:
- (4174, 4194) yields 0.9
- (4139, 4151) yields -0.2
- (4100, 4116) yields -0.2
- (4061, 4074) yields -0.1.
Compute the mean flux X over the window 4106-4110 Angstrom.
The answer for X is 24.9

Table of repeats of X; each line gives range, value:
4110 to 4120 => 24.8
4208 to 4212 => 24.1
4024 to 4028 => 24.9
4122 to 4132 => 24.7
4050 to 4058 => 25.4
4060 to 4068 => 25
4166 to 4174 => 23.6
